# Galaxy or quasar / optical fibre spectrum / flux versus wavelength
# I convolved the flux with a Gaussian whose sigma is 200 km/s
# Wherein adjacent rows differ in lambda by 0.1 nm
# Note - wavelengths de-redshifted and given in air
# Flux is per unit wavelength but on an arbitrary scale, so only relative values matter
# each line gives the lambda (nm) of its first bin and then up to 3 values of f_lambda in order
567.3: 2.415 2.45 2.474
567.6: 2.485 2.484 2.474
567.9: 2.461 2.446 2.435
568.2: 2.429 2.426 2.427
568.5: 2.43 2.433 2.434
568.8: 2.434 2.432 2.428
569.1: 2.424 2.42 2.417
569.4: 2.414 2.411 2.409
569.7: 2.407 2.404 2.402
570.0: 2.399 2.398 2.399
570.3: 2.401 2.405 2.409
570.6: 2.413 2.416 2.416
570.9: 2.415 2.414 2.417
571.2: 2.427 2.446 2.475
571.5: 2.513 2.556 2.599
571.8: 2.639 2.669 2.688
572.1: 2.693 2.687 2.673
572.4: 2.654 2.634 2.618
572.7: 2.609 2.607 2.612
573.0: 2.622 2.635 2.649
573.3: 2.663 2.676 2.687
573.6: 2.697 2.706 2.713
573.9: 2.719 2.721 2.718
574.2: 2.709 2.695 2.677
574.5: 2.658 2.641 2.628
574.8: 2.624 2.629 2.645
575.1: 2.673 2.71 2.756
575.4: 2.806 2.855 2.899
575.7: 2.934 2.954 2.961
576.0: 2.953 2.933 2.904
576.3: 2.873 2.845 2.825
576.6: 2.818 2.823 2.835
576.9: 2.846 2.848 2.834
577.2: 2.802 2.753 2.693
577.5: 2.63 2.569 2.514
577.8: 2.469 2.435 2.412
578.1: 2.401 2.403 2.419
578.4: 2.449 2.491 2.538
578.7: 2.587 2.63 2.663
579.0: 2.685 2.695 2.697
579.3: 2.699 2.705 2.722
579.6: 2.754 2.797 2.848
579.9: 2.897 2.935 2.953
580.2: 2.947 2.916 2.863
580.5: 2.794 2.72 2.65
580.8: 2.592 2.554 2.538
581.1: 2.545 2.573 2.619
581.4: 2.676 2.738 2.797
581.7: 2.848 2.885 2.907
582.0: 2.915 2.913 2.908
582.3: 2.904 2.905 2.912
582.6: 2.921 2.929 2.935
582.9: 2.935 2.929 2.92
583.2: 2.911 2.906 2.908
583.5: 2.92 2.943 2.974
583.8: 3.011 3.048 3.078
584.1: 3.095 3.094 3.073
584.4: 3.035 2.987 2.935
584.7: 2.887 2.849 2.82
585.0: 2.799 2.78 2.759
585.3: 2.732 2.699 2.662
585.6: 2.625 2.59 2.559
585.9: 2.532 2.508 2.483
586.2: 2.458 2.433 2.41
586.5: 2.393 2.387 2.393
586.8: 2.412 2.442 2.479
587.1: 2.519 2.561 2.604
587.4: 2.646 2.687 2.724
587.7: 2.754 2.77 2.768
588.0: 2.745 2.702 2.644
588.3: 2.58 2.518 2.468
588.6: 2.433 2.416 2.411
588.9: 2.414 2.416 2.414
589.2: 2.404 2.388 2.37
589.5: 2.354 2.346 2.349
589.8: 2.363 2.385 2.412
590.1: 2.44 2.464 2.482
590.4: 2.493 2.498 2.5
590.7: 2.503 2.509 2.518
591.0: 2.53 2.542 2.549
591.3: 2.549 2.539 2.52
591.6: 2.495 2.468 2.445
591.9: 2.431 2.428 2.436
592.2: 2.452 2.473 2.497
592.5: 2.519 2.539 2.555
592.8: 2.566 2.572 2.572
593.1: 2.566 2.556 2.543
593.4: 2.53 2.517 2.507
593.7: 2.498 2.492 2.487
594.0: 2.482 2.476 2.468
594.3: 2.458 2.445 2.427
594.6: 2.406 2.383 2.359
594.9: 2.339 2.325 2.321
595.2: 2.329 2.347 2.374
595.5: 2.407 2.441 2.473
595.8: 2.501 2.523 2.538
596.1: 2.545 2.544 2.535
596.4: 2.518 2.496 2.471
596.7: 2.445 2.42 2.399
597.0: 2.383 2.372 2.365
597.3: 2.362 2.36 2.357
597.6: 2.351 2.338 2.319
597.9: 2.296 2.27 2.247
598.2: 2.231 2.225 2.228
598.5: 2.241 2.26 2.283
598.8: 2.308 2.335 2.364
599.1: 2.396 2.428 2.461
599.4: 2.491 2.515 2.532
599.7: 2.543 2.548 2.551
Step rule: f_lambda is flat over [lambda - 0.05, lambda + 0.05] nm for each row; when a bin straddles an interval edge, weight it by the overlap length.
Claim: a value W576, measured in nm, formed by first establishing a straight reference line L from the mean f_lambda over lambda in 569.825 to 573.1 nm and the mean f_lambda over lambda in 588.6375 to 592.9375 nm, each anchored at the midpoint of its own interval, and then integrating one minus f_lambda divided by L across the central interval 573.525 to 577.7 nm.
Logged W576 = -0.423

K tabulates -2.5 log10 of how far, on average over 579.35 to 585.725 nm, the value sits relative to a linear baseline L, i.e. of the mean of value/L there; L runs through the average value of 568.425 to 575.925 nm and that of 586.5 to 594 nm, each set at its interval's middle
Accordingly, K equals -0.12 mag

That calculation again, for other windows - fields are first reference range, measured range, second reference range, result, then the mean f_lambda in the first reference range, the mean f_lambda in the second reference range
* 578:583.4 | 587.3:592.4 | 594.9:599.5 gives 0.02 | 2.75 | 2.38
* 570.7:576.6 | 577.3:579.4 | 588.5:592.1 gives 0.02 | 2.68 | 2.45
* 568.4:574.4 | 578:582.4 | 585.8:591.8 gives -0.08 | 2.54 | 2.5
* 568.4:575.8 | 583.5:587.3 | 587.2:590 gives -0.08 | 2.57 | 2.52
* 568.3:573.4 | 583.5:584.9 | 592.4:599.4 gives -0.21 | 2.5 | 2.42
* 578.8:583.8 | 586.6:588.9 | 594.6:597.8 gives 0.03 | 2.81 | 2.42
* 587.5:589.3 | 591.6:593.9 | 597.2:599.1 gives -0.03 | 2.56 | 2.3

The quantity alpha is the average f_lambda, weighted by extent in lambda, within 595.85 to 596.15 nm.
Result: 2.54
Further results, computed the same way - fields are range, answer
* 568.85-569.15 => 2.43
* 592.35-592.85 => 2.54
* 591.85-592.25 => 2.44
